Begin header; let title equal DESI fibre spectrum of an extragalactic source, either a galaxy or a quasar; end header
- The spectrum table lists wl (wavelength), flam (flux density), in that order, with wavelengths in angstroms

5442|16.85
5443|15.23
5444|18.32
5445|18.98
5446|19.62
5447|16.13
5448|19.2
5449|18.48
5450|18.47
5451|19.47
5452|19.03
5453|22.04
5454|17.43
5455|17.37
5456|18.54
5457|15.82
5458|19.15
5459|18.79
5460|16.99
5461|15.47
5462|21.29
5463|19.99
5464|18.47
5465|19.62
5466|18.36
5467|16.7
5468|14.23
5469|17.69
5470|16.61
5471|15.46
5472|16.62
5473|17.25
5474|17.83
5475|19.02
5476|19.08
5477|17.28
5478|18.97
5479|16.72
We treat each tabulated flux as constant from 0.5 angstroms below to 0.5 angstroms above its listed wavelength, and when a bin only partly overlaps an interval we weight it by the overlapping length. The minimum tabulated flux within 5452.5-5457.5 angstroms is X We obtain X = 15.82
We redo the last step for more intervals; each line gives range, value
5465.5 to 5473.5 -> 14.23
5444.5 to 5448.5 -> 16.13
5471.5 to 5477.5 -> 16.62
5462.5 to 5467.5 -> 16.7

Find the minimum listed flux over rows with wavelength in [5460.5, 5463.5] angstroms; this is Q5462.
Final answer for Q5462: 15.47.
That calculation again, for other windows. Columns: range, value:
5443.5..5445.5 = 18.32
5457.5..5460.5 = 16.99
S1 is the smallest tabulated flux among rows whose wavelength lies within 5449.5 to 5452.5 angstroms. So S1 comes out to 18.47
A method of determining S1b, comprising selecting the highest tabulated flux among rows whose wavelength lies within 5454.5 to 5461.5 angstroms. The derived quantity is 19.15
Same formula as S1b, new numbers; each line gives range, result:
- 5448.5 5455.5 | 22.04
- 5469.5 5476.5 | 19.08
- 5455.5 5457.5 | 18.54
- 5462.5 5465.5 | 19.99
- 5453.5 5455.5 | 17.43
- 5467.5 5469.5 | 17.69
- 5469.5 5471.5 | 16.61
